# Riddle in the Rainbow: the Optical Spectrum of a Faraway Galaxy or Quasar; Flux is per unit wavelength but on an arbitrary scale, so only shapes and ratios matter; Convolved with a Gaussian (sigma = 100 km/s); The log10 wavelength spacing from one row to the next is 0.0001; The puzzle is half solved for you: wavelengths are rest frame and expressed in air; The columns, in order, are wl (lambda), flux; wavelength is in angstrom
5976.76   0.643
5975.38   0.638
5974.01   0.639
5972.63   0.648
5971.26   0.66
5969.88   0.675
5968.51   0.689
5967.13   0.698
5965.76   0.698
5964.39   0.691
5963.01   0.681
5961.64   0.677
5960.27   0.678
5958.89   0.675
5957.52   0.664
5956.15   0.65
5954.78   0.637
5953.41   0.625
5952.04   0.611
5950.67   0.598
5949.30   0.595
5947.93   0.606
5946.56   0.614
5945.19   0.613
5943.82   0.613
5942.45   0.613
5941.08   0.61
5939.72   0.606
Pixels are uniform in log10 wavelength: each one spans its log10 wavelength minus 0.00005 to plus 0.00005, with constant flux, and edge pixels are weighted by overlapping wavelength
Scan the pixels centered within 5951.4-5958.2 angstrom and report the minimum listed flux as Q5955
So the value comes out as 0.611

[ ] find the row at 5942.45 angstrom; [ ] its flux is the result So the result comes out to 0.613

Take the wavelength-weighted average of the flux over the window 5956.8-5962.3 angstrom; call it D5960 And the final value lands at 0.673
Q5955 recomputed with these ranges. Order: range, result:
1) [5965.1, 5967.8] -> 0.698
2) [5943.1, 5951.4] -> 0.595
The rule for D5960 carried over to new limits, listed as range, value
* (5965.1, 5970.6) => 0.689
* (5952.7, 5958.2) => 0.644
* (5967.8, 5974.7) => 0.662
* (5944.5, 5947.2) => 0.613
